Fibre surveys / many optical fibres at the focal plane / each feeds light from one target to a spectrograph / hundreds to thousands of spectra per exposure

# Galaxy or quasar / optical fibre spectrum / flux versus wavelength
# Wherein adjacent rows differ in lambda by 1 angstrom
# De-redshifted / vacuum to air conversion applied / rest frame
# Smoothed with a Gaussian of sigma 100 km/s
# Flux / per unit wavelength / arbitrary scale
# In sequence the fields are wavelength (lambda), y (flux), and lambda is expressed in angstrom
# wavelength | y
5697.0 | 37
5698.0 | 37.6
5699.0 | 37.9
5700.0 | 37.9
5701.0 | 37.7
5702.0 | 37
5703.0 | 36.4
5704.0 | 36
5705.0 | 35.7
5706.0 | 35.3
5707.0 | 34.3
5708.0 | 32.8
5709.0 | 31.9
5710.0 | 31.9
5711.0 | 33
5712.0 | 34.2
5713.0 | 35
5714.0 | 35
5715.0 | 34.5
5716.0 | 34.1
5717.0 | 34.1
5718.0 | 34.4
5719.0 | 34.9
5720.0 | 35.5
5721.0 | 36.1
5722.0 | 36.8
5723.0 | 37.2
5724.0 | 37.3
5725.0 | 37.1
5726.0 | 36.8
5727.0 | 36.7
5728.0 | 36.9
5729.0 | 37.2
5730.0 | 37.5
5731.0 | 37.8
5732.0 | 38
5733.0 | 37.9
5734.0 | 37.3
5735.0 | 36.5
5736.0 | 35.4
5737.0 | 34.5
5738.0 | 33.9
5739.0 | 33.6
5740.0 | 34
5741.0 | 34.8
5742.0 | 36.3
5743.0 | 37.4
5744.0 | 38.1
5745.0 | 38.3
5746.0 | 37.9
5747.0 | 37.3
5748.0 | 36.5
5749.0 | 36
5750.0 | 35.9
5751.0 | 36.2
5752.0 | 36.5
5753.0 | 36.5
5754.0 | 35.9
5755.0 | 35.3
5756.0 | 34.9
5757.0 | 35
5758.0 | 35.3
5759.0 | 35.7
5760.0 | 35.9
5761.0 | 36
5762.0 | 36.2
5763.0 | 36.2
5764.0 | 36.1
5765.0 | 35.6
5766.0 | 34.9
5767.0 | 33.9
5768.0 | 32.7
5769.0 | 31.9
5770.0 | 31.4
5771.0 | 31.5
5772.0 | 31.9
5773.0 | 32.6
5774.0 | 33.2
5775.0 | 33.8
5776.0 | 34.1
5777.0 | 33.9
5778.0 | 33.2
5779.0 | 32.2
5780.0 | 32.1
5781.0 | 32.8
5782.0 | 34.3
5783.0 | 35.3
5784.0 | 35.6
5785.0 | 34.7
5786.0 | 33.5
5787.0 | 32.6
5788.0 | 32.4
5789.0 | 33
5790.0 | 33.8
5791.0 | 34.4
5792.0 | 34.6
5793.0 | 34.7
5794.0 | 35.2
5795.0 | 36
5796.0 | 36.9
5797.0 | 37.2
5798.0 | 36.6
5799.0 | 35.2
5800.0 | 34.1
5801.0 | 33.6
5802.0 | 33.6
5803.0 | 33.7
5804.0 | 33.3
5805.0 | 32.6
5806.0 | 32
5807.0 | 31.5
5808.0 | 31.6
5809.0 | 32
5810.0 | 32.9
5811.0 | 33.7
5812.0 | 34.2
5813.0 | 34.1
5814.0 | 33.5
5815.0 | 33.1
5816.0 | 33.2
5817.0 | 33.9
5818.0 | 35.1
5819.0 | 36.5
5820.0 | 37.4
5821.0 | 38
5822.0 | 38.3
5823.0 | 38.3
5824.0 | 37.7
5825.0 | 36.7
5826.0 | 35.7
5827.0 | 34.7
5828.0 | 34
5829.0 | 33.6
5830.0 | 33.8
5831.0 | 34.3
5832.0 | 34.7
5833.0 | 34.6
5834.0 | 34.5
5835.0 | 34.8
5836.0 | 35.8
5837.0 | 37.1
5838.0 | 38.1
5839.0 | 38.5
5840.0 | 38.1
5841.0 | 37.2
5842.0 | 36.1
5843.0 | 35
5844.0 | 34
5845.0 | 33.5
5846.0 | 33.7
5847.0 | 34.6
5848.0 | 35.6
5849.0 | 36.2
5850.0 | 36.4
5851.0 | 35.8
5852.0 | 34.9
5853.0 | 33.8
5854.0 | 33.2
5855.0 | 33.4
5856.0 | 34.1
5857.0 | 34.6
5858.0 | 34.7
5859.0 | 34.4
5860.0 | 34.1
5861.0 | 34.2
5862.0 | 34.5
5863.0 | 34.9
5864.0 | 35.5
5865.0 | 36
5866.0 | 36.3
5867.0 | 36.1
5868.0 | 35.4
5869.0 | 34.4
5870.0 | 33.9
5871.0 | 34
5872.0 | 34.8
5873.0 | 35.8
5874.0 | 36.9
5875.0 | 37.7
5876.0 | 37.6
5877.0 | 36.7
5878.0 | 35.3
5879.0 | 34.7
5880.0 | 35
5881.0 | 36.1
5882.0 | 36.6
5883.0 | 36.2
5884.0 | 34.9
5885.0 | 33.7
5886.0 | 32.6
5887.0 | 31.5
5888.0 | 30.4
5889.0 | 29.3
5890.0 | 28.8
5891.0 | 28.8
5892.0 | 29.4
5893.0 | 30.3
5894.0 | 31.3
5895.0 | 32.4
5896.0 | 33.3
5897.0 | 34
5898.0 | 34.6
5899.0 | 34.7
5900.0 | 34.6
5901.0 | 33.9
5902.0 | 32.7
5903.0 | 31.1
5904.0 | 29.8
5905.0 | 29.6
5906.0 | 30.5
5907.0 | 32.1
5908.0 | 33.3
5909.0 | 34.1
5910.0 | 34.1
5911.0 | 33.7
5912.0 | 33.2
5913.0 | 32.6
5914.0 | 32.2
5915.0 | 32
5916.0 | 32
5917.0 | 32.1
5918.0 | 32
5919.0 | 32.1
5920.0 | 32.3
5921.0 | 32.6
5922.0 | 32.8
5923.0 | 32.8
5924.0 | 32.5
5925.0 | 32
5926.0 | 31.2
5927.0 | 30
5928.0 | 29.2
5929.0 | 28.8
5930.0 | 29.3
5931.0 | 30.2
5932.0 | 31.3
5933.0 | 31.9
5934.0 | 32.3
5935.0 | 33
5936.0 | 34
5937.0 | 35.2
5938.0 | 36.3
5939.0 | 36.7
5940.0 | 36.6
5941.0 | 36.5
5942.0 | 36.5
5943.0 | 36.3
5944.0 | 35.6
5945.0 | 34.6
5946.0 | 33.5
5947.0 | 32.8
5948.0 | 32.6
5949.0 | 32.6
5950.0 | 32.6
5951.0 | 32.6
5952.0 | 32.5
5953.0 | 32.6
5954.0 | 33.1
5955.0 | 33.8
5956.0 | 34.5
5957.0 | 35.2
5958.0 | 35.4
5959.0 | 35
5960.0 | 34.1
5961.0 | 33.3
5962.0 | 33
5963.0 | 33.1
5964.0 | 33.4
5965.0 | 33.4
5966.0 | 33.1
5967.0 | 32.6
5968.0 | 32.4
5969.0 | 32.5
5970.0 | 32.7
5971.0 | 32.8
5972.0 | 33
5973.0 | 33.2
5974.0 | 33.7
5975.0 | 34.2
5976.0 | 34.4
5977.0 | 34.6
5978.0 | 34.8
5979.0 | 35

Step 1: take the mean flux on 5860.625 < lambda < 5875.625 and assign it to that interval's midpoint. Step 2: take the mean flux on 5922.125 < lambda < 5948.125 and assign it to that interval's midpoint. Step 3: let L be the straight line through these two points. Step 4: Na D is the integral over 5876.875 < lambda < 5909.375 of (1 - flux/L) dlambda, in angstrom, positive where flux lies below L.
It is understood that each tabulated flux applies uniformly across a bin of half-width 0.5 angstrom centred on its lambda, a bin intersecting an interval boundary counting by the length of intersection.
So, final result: 1.7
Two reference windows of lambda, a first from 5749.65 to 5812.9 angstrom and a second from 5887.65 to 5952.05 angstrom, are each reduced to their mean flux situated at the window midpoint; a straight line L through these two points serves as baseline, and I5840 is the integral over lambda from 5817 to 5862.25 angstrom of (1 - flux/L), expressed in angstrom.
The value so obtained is -2.6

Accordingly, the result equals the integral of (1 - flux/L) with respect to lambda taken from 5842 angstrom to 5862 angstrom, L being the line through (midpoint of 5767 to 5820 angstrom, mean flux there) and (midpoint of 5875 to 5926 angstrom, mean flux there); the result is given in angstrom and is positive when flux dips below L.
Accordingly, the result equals -0.8 angstrom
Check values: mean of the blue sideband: 33.7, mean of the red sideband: 32.9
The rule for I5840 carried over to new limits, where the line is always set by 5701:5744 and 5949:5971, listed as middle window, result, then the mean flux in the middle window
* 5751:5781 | 0.76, 34.3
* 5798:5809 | 0.51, 33.2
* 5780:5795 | 0.39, 34.1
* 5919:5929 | 0.62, 31.6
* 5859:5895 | 0.06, 34.1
